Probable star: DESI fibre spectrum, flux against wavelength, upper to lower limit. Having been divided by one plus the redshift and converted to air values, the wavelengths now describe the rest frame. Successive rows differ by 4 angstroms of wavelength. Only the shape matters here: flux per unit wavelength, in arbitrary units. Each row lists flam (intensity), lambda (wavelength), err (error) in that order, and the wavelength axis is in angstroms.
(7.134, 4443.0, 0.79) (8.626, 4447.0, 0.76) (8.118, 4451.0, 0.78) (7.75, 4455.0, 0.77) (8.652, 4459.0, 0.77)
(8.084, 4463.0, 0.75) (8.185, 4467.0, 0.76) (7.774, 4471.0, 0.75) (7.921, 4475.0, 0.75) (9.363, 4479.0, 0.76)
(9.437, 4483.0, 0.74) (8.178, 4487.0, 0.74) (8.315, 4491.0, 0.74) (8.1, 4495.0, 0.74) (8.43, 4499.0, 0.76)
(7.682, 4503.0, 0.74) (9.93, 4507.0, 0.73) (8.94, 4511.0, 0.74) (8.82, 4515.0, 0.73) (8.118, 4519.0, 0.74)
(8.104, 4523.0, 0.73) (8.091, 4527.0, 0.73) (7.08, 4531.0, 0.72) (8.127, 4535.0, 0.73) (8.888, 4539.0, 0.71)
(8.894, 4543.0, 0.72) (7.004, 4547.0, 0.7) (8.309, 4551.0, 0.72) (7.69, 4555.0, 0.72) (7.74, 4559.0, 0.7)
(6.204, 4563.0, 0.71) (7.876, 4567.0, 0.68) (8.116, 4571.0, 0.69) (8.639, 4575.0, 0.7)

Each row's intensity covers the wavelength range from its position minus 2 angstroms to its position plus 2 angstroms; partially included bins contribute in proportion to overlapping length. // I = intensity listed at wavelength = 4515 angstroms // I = 8.82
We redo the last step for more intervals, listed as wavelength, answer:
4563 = 6.204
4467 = 8.185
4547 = 7.004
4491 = 8.315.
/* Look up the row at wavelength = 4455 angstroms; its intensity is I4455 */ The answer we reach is 7.75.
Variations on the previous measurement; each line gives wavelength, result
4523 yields 8.104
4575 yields 8.639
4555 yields 7.69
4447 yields 8.626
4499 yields 8.43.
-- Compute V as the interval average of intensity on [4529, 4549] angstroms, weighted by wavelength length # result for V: 8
